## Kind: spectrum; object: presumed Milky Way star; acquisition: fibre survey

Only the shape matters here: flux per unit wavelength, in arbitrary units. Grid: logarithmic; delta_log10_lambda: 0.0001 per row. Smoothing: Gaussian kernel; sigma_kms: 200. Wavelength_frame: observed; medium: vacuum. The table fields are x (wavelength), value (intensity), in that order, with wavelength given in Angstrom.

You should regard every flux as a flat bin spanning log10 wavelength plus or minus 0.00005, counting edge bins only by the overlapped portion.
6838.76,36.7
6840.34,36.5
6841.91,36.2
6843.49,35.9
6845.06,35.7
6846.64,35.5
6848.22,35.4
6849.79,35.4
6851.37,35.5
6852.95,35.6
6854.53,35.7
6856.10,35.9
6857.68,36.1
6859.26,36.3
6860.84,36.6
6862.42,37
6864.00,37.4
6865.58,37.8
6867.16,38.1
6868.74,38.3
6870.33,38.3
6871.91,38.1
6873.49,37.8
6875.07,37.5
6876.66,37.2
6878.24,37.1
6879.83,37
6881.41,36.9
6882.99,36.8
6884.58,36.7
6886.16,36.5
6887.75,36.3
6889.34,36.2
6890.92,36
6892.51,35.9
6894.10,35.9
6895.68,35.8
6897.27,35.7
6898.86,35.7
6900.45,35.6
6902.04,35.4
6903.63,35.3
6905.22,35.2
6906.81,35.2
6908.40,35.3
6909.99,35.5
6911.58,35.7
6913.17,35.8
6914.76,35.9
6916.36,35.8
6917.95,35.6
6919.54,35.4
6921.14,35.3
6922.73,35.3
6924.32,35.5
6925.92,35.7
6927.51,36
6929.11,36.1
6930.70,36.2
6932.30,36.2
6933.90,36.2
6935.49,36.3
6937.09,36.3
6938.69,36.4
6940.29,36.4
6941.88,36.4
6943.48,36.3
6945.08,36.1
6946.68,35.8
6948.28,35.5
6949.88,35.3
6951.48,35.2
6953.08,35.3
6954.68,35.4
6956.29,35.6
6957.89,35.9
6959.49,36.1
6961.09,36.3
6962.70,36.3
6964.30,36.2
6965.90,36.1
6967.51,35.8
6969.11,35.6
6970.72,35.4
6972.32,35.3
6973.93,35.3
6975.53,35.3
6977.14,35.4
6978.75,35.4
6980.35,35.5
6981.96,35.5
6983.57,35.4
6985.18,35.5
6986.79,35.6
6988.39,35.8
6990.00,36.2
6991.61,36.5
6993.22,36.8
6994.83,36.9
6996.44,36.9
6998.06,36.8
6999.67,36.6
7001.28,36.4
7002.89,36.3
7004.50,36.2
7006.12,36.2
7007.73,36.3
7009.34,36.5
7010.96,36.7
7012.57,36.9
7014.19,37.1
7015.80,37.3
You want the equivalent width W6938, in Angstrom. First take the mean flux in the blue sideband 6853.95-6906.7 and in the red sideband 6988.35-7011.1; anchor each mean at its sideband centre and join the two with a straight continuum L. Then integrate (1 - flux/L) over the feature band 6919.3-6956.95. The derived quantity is 0.71 Angstrom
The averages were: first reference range 36.6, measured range 35.8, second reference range 36.5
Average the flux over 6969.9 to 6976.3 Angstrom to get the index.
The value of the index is 35.3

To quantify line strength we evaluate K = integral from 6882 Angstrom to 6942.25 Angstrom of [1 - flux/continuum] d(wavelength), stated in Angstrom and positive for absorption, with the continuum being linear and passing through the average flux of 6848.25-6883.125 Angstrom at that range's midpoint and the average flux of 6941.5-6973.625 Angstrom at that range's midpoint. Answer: 0.7 Angstrom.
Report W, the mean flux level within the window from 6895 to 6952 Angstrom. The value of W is 35.8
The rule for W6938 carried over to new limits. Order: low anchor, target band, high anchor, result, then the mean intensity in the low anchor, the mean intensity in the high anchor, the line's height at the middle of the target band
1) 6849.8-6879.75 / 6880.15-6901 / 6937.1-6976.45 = 0.3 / 37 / 35.8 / 36.6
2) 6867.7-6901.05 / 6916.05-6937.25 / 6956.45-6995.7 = 0.3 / 36.7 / 35.8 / 36.3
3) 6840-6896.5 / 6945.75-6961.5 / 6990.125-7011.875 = 0.4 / 36.6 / 36.5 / 36.6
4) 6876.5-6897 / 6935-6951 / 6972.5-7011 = 0.1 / 36.5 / 36.1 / 36.2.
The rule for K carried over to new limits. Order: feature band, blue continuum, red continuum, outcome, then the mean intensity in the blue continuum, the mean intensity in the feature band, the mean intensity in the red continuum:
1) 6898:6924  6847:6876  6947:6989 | 0.54 Angstrom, 36.8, 35.5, 35.6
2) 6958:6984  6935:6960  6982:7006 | 0.27 Angstrom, 35.9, 35.7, 36.2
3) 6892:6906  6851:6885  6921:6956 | 0.35 Angstrom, 37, 35.6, 35.9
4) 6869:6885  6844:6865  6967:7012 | -0.60 Angstrom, 36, 37.4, 36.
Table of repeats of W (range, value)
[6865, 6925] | 36.3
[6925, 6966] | 36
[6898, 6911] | 35.4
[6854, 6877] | 37.2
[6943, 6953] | 35.6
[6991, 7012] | 36.6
